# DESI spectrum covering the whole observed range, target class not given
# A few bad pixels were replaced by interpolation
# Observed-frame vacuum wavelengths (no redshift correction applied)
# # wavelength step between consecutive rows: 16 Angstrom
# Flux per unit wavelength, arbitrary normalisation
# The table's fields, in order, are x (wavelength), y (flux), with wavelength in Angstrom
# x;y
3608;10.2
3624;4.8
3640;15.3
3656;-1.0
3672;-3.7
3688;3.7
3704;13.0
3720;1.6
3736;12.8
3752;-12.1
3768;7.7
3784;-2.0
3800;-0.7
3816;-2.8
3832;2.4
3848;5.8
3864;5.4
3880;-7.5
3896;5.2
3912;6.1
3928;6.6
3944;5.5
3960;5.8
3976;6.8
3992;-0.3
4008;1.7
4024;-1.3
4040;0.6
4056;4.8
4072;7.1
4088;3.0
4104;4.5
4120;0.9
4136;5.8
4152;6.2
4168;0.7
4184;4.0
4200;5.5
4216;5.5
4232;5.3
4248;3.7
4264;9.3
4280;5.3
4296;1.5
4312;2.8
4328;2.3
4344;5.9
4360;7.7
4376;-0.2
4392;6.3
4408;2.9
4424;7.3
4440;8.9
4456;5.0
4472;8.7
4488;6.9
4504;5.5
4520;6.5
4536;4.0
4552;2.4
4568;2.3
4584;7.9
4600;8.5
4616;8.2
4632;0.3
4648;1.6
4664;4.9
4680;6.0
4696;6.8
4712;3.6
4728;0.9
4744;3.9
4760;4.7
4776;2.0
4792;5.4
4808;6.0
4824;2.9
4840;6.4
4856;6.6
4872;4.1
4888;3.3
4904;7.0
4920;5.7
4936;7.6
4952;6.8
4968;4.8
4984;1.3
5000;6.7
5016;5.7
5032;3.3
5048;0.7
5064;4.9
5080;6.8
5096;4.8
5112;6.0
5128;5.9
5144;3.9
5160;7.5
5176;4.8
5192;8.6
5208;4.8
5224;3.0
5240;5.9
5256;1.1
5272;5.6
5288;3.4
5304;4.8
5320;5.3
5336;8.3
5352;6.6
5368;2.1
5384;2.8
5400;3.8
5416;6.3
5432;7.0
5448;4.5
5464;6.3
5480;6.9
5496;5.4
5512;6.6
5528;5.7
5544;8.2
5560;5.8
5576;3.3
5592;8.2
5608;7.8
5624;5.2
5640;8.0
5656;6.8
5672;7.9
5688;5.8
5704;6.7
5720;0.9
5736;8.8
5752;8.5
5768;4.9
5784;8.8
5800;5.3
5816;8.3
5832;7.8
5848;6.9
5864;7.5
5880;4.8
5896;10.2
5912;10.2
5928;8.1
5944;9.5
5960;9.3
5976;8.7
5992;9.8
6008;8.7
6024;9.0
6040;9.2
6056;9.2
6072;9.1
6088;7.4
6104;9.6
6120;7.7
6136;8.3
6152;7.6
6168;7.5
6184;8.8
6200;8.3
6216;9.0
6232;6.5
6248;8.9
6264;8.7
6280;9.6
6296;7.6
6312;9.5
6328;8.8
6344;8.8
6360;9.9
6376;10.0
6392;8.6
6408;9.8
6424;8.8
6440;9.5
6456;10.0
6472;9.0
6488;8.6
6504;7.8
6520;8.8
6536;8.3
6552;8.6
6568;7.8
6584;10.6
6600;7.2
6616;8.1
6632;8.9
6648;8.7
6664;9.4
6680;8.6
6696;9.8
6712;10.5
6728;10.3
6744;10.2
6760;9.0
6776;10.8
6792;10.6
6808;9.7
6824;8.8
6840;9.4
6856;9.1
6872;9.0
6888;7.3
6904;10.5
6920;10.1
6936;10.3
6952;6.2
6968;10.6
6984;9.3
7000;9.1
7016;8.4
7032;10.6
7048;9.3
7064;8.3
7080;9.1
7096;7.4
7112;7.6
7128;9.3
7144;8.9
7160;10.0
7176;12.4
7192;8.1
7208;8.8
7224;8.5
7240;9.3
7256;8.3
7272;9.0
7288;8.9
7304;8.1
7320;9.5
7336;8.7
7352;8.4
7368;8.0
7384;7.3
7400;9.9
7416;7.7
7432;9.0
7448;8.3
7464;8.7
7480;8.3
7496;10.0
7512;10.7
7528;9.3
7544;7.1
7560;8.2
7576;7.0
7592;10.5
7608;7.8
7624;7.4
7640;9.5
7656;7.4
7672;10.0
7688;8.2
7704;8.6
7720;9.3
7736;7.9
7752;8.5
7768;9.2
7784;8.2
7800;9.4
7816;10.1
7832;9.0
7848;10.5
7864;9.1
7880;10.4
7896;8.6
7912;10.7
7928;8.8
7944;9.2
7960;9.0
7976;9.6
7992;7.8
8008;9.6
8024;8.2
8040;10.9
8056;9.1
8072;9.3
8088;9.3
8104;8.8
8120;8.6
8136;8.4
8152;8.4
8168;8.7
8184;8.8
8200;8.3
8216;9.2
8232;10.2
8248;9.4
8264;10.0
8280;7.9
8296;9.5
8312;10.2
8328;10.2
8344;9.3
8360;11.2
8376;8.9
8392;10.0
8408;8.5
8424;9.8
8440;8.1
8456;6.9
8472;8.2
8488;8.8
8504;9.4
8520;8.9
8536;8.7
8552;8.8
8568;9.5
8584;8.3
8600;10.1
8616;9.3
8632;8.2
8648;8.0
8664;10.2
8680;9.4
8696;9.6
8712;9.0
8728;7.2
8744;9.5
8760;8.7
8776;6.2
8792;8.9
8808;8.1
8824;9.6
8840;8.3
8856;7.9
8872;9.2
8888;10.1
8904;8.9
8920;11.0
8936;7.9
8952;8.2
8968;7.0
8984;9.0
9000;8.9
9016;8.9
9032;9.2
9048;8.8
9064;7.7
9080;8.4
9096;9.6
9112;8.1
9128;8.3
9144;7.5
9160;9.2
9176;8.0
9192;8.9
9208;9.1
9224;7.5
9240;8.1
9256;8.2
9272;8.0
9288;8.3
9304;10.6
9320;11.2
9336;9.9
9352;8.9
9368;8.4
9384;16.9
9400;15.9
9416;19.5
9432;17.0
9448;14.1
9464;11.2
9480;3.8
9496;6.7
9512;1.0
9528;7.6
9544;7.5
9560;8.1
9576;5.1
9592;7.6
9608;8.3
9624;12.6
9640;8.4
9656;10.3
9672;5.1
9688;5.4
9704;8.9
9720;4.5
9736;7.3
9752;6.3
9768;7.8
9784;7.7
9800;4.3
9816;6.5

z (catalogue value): 0.433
